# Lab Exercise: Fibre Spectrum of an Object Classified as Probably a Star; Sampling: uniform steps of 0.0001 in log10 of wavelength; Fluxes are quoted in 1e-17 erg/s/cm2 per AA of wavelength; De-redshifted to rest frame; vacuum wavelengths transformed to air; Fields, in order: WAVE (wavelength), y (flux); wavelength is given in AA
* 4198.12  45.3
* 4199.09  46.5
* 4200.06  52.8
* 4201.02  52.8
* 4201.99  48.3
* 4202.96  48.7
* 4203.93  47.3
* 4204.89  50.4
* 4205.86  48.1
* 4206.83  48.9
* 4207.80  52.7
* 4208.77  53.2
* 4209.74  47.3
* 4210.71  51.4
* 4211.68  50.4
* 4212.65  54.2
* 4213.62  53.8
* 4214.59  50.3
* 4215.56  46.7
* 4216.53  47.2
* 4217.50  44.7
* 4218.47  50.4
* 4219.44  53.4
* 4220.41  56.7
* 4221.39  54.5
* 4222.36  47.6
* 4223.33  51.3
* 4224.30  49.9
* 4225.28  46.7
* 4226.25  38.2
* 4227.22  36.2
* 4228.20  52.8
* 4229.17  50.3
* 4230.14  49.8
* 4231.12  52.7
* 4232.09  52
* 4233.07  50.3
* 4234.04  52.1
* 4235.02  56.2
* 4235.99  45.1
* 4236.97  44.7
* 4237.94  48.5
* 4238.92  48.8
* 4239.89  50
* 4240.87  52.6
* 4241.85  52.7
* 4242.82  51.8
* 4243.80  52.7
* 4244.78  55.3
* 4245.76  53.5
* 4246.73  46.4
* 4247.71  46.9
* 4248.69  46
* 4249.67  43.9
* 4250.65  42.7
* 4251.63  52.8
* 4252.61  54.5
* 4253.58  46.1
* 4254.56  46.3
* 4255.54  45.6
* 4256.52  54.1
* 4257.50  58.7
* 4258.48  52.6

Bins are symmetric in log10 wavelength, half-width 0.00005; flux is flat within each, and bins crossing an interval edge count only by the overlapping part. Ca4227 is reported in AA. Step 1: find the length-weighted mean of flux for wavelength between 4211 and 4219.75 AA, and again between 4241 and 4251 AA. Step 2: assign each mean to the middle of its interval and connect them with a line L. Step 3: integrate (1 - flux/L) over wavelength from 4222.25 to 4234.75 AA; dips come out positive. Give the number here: 0.3 AA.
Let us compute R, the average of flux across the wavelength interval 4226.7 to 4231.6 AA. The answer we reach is 48.3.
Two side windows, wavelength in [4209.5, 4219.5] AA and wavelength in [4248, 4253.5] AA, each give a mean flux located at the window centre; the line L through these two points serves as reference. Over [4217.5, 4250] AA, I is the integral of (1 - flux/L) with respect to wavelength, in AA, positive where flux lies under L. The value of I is -0.56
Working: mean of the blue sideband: 49.9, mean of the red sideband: 47.8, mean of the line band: 49.6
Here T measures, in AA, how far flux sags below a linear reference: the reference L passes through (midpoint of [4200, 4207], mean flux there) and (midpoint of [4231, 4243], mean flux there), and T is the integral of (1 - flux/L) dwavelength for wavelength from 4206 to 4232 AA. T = 0.2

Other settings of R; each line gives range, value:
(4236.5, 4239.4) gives 47.4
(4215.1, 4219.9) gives 48.5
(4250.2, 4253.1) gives 50.2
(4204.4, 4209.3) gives 50.6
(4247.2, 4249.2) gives 46.3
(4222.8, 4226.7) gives 46.6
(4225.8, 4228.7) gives 42.5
